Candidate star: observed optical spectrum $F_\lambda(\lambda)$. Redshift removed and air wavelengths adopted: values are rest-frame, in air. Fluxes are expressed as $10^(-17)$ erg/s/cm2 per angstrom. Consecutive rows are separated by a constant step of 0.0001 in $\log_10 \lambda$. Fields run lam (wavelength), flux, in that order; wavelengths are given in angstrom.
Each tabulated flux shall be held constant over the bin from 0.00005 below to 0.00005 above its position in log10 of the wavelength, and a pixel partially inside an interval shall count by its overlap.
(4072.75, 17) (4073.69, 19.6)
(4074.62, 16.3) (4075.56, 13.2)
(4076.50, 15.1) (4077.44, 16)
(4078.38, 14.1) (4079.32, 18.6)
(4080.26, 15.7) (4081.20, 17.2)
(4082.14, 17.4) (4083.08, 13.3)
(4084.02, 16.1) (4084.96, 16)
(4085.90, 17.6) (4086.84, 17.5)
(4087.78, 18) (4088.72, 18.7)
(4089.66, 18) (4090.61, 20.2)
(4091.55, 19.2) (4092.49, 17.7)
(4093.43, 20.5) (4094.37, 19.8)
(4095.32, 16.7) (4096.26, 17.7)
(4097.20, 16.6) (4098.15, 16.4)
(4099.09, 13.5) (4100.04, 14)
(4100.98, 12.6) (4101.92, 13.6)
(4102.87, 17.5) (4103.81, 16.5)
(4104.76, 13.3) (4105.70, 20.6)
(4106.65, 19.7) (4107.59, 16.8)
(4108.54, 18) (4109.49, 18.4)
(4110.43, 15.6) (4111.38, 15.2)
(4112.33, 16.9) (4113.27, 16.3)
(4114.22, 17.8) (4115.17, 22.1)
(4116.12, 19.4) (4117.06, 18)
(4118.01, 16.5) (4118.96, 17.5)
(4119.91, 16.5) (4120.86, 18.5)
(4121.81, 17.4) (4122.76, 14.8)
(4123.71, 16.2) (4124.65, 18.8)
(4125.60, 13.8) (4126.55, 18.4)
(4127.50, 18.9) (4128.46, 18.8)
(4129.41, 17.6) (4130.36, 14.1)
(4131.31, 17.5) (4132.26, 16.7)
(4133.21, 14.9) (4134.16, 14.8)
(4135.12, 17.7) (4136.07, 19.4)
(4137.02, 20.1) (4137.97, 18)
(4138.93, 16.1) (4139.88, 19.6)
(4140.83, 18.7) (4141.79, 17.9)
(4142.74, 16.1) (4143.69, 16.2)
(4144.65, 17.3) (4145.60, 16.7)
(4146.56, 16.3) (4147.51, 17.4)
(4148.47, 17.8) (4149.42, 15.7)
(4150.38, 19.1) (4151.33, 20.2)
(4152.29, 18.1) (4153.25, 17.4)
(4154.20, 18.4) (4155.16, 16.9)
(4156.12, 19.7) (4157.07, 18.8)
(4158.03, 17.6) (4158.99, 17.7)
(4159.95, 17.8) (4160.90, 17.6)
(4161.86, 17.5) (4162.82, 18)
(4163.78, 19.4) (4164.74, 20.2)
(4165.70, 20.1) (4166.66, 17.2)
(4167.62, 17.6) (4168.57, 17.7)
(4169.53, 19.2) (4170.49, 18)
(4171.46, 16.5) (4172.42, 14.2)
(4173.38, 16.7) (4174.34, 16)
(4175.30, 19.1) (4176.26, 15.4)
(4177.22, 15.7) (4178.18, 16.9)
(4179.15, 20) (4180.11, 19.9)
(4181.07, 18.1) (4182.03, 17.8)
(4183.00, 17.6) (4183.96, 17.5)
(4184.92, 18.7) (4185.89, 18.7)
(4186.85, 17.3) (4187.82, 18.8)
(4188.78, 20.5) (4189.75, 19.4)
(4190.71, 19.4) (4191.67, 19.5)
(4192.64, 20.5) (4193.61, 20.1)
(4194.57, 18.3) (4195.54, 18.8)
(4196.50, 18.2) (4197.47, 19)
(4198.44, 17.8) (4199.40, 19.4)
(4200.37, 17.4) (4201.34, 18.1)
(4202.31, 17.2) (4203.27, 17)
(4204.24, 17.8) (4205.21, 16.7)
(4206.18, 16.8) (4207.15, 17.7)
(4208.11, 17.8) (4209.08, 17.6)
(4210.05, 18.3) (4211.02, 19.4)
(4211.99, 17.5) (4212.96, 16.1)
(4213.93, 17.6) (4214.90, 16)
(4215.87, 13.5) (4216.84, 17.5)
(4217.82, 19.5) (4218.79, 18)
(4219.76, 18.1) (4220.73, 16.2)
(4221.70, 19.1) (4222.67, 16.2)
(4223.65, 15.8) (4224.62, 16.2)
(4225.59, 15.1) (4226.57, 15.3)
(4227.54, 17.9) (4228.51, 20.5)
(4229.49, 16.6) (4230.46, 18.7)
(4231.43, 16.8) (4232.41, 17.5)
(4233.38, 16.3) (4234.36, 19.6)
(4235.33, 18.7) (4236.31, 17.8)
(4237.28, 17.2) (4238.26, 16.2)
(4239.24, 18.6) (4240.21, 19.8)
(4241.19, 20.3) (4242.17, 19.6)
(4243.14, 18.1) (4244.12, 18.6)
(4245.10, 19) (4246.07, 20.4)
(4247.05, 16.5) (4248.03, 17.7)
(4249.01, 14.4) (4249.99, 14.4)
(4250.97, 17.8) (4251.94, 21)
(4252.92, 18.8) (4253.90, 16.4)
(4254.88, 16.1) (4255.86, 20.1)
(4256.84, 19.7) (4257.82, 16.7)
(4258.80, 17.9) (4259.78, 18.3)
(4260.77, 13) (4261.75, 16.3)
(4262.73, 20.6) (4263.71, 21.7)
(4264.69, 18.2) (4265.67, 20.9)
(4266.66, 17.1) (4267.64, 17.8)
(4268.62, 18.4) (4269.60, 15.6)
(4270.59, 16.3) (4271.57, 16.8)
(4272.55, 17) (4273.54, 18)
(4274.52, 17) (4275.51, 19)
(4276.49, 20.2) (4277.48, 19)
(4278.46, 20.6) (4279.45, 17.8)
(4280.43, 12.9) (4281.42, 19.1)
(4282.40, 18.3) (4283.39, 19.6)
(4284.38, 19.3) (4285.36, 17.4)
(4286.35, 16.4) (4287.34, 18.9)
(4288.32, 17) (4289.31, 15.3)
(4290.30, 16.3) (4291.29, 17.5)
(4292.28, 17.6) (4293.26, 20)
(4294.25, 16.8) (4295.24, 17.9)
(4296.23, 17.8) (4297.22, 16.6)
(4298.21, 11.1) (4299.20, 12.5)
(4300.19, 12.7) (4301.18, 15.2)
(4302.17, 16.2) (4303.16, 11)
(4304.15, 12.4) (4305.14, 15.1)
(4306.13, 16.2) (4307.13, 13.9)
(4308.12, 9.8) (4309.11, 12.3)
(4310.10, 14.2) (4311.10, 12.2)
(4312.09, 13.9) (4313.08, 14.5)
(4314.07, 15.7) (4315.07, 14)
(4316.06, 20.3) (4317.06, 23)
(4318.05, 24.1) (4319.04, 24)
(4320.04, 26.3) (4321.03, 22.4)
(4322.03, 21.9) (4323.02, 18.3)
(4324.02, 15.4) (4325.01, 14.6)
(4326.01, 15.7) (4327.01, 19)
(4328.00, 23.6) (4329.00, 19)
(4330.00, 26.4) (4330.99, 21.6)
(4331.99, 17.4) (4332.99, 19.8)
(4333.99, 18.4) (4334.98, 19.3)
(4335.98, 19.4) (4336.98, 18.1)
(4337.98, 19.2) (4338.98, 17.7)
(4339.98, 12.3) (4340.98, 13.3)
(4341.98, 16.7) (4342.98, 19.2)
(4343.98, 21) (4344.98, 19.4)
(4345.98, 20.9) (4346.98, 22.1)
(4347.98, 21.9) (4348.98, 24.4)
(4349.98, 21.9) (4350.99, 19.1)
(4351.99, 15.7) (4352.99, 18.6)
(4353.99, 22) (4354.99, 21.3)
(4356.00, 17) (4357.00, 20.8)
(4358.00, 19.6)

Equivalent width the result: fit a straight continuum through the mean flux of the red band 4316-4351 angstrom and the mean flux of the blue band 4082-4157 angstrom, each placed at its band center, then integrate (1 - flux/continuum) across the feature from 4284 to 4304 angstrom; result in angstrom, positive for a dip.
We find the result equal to 3.4 angstrom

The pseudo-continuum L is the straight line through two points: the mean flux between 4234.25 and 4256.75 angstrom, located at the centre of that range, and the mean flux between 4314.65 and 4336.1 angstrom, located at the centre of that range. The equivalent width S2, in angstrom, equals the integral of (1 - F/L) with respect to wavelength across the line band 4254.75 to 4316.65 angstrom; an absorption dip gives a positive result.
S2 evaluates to 8.07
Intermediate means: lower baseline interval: 18.1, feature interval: 16.6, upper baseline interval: 20.2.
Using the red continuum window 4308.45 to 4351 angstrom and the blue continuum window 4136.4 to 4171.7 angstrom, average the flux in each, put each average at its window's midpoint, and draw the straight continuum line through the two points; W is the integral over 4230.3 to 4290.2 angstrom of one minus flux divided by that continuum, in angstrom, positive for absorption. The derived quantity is 1.9 angstrom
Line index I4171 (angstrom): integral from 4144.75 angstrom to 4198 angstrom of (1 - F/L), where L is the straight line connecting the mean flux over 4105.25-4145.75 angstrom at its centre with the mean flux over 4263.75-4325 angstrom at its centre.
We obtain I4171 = -2.3 angstrom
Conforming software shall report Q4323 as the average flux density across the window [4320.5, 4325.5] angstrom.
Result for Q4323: 18.6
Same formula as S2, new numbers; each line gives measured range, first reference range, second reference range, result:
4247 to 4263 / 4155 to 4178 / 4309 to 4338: 0.9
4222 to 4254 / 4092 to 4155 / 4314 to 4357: 1.4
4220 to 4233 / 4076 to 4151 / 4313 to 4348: 0.9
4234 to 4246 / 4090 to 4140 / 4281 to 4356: -0.7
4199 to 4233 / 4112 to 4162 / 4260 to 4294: 0.7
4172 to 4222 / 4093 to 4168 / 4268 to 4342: -1.4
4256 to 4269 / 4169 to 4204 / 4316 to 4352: 0.5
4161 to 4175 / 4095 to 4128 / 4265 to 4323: -0.7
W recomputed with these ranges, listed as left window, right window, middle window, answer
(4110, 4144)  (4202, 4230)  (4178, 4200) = -2.0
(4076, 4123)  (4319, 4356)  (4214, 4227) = 1.2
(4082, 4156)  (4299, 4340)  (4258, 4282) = -0.7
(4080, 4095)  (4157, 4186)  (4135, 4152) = 0.0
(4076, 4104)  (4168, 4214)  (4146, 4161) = -0.3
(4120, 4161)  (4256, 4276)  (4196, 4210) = -0.1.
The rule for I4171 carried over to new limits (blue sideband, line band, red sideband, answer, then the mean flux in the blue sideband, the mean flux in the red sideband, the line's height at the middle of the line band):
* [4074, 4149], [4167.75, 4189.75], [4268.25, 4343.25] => -0.8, 17.1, 17.4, 17.2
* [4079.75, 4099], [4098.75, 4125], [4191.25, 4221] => 1.0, 17.4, 17.9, 17.5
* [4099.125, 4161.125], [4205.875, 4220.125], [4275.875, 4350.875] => 0.1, 17.3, 17.8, 17.5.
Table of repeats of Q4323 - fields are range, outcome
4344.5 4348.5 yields 21.1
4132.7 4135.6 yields 15.8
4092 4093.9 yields 19.2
